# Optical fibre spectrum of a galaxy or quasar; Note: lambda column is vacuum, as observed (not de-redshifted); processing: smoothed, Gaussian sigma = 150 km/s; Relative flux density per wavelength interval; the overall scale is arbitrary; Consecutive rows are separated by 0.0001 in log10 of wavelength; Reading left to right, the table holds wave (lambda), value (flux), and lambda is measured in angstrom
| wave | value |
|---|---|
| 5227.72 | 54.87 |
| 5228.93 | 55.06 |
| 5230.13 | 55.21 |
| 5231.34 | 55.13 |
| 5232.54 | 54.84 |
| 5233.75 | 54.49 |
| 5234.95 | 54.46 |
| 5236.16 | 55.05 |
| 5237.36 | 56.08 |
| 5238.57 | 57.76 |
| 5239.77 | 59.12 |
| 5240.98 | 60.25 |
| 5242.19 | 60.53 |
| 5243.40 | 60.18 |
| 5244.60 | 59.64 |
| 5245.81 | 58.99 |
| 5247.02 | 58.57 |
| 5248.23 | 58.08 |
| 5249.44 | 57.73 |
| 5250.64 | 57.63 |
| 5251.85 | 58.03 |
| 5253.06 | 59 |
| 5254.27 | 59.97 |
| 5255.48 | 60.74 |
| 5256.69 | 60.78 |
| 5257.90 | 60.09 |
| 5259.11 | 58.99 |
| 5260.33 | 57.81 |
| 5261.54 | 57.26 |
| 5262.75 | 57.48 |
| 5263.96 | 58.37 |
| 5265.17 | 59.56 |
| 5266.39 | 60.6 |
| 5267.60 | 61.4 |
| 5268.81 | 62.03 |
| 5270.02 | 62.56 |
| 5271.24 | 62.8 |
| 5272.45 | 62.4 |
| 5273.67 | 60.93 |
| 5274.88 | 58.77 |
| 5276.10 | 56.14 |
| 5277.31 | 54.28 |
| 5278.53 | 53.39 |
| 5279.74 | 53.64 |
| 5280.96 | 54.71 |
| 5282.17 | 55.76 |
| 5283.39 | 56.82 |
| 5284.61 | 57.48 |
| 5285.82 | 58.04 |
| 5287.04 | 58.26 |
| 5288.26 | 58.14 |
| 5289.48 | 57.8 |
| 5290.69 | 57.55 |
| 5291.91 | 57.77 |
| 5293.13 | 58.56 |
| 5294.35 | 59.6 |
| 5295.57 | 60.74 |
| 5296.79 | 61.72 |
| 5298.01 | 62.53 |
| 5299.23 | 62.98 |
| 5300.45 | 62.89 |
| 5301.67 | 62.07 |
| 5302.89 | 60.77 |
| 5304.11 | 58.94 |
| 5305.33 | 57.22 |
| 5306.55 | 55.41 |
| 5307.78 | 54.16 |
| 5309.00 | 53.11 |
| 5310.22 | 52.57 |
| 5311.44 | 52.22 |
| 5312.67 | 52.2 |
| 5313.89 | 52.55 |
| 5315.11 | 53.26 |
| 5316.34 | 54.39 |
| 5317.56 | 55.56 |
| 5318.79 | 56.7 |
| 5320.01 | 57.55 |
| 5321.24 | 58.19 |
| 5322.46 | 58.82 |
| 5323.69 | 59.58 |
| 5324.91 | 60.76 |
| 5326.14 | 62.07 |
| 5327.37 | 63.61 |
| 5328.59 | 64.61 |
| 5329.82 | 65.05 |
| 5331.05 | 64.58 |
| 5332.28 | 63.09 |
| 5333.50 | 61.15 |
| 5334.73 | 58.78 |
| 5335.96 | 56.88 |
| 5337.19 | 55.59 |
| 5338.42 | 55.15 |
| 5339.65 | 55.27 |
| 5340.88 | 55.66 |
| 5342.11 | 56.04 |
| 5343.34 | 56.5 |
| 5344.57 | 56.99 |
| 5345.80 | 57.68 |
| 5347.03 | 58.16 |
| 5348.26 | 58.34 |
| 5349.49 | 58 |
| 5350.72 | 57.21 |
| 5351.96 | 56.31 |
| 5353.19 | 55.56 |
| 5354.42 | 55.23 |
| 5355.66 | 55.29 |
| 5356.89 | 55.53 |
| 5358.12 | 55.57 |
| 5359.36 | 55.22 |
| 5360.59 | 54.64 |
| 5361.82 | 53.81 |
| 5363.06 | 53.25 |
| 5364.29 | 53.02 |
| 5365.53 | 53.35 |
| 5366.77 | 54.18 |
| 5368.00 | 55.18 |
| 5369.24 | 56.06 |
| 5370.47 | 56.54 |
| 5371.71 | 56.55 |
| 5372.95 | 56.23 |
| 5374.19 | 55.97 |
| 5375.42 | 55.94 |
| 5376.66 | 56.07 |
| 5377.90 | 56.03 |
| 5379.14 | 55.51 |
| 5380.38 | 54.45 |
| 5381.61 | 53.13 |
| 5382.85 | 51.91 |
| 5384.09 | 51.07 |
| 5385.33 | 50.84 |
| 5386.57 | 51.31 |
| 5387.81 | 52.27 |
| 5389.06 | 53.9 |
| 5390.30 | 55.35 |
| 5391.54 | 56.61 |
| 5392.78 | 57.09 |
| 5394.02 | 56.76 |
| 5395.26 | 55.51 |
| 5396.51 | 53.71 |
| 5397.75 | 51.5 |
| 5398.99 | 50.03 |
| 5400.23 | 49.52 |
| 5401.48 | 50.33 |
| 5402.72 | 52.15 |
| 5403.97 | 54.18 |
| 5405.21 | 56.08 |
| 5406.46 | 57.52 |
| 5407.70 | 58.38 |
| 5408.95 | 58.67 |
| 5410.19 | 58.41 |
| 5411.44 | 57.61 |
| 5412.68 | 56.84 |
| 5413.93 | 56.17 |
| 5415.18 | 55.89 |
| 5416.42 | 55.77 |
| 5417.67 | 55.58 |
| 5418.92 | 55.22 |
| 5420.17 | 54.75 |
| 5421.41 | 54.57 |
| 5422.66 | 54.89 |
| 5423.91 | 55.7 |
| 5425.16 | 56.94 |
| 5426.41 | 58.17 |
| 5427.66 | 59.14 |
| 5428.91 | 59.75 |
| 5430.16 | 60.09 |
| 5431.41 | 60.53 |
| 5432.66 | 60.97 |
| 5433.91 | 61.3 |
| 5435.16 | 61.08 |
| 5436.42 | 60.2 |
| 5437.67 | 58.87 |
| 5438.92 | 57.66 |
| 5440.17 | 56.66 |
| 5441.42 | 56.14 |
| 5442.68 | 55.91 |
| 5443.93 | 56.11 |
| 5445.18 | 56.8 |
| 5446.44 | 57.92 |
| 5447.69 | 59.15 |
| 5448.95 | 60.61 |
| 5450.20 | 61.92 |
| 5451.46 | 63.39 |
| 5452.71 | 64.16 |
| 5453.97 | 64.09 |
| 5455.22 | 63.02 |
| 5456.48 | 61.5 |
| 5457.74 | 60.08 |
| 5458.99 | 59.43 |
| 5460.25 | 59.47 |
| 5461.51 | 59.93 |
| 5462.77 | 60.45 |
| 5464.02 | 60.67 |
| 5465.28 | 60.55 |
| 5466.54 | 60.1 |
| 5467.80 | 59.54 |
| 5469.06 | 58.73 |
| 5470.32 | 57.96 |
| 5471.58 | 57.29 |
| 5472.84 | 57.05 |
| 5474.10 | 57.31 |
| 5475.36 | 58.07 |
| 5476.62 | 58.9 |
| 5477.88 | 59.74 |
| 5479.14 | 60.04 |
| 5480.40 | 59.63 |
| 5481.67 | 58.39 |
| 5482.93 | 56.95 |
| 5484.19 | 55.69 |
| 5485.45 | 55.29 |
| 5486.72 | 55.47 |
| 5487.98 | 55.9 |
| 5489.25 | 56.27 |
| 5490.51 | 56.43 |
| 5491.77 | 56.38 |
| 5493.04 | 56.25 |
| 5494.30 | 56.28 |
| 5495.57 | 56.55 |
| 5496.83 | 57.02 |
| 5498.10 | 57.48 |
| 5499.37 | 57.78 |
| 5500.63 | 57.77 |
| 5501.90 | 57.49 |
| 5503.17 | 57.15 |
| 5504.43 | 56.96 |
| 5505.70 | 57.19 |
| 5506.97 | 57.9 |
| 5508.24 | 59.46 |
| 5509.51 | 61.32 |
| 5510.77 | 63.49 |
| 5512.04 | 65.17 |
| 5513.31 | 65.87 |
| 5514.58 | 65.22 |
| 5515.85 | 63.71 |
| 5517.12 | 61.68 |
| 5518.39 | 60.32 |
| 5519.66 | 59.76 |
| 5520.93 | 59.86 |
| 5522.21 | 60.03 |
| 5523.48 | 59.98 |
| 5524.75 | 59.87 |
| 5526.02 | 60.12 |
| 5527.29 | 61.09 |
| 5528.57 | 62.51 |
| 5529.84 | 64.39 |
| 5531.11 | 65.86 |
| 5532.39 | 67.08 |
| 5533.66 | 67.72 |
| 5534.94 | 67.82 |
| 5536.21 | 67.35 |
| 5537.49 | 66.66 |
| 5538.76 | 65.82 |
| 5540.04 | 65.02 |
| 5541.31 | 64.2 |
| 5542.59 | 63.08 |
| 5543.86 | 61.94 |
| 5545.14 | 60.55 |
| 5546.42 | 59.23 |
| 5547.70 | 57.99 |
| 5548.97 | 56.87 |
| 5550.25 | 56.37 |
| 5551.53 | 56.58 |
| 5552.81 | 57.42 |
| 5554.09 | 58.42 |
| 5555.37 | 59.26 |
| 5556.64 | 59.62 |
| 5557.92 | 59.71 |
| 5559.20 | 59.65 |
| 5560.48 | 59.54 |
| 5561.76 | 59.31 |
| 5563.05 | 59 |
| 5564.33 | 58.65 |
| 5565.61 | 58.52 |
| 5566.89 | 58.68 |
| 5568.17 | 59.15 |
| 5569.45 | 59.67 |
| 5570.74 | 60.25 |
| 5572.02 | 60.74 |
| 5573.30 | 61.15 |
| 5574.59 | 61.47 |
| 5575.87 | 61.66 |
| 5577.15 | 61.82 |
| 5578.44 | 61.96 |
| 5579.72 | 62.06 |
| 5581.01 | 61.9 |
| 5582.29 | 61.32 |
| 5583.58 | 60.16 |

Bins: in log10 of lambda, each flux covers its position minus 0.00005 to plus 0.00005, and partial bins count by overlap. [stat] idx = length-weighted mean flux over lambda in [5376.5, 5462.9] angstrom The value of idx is 56.9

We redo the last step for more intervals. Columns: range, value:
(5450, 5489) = 59.3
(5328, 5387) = 56.2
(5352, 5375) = 55.1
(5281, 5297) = 58.1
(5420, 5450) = 58.2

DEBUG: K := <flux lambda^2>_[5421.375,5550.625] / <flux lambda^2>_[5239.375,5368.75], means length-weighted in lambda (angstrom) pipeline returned 1.11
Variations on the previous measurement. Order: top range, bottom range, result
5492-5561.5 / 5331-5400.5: 1.16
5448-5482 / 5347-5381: 1.12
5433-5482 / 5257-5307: 1.08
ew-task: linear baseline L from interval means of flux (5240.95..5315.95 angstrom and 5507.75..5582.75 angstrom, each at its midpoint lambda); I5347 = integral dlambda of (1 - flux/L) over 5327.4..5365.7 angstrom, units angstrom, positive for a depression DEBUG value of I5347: 1.16 angstrom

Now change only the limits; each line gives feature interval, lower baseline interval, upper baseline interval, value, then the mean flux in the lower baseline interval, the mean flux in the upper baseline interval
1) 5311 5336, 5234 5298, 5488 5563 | 0.1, 58.6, 60.5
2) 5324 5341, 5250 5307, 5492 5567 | -0.3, 59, 60.6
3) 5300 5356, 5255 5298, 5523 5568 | 1.5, 58.7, 61.3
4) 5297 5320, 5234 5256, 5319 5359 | 0.6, 58.4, 58.4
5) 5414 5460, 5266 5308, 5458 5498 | -0.4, 58.9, 58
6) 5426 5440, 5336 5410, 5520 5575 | -0.6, 55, 61.1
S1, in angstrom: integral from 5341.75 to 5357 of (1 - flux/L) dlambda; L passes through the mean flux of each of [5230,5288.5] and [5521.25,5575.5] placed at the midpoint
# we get 0.6 angstrom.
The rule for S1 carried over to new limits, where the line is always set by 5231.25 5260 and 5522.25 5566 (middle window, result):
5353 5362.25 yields 0.67 angstrom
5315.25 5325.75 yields 0.25 angstrom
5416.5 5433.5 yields 0.77 angstrom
